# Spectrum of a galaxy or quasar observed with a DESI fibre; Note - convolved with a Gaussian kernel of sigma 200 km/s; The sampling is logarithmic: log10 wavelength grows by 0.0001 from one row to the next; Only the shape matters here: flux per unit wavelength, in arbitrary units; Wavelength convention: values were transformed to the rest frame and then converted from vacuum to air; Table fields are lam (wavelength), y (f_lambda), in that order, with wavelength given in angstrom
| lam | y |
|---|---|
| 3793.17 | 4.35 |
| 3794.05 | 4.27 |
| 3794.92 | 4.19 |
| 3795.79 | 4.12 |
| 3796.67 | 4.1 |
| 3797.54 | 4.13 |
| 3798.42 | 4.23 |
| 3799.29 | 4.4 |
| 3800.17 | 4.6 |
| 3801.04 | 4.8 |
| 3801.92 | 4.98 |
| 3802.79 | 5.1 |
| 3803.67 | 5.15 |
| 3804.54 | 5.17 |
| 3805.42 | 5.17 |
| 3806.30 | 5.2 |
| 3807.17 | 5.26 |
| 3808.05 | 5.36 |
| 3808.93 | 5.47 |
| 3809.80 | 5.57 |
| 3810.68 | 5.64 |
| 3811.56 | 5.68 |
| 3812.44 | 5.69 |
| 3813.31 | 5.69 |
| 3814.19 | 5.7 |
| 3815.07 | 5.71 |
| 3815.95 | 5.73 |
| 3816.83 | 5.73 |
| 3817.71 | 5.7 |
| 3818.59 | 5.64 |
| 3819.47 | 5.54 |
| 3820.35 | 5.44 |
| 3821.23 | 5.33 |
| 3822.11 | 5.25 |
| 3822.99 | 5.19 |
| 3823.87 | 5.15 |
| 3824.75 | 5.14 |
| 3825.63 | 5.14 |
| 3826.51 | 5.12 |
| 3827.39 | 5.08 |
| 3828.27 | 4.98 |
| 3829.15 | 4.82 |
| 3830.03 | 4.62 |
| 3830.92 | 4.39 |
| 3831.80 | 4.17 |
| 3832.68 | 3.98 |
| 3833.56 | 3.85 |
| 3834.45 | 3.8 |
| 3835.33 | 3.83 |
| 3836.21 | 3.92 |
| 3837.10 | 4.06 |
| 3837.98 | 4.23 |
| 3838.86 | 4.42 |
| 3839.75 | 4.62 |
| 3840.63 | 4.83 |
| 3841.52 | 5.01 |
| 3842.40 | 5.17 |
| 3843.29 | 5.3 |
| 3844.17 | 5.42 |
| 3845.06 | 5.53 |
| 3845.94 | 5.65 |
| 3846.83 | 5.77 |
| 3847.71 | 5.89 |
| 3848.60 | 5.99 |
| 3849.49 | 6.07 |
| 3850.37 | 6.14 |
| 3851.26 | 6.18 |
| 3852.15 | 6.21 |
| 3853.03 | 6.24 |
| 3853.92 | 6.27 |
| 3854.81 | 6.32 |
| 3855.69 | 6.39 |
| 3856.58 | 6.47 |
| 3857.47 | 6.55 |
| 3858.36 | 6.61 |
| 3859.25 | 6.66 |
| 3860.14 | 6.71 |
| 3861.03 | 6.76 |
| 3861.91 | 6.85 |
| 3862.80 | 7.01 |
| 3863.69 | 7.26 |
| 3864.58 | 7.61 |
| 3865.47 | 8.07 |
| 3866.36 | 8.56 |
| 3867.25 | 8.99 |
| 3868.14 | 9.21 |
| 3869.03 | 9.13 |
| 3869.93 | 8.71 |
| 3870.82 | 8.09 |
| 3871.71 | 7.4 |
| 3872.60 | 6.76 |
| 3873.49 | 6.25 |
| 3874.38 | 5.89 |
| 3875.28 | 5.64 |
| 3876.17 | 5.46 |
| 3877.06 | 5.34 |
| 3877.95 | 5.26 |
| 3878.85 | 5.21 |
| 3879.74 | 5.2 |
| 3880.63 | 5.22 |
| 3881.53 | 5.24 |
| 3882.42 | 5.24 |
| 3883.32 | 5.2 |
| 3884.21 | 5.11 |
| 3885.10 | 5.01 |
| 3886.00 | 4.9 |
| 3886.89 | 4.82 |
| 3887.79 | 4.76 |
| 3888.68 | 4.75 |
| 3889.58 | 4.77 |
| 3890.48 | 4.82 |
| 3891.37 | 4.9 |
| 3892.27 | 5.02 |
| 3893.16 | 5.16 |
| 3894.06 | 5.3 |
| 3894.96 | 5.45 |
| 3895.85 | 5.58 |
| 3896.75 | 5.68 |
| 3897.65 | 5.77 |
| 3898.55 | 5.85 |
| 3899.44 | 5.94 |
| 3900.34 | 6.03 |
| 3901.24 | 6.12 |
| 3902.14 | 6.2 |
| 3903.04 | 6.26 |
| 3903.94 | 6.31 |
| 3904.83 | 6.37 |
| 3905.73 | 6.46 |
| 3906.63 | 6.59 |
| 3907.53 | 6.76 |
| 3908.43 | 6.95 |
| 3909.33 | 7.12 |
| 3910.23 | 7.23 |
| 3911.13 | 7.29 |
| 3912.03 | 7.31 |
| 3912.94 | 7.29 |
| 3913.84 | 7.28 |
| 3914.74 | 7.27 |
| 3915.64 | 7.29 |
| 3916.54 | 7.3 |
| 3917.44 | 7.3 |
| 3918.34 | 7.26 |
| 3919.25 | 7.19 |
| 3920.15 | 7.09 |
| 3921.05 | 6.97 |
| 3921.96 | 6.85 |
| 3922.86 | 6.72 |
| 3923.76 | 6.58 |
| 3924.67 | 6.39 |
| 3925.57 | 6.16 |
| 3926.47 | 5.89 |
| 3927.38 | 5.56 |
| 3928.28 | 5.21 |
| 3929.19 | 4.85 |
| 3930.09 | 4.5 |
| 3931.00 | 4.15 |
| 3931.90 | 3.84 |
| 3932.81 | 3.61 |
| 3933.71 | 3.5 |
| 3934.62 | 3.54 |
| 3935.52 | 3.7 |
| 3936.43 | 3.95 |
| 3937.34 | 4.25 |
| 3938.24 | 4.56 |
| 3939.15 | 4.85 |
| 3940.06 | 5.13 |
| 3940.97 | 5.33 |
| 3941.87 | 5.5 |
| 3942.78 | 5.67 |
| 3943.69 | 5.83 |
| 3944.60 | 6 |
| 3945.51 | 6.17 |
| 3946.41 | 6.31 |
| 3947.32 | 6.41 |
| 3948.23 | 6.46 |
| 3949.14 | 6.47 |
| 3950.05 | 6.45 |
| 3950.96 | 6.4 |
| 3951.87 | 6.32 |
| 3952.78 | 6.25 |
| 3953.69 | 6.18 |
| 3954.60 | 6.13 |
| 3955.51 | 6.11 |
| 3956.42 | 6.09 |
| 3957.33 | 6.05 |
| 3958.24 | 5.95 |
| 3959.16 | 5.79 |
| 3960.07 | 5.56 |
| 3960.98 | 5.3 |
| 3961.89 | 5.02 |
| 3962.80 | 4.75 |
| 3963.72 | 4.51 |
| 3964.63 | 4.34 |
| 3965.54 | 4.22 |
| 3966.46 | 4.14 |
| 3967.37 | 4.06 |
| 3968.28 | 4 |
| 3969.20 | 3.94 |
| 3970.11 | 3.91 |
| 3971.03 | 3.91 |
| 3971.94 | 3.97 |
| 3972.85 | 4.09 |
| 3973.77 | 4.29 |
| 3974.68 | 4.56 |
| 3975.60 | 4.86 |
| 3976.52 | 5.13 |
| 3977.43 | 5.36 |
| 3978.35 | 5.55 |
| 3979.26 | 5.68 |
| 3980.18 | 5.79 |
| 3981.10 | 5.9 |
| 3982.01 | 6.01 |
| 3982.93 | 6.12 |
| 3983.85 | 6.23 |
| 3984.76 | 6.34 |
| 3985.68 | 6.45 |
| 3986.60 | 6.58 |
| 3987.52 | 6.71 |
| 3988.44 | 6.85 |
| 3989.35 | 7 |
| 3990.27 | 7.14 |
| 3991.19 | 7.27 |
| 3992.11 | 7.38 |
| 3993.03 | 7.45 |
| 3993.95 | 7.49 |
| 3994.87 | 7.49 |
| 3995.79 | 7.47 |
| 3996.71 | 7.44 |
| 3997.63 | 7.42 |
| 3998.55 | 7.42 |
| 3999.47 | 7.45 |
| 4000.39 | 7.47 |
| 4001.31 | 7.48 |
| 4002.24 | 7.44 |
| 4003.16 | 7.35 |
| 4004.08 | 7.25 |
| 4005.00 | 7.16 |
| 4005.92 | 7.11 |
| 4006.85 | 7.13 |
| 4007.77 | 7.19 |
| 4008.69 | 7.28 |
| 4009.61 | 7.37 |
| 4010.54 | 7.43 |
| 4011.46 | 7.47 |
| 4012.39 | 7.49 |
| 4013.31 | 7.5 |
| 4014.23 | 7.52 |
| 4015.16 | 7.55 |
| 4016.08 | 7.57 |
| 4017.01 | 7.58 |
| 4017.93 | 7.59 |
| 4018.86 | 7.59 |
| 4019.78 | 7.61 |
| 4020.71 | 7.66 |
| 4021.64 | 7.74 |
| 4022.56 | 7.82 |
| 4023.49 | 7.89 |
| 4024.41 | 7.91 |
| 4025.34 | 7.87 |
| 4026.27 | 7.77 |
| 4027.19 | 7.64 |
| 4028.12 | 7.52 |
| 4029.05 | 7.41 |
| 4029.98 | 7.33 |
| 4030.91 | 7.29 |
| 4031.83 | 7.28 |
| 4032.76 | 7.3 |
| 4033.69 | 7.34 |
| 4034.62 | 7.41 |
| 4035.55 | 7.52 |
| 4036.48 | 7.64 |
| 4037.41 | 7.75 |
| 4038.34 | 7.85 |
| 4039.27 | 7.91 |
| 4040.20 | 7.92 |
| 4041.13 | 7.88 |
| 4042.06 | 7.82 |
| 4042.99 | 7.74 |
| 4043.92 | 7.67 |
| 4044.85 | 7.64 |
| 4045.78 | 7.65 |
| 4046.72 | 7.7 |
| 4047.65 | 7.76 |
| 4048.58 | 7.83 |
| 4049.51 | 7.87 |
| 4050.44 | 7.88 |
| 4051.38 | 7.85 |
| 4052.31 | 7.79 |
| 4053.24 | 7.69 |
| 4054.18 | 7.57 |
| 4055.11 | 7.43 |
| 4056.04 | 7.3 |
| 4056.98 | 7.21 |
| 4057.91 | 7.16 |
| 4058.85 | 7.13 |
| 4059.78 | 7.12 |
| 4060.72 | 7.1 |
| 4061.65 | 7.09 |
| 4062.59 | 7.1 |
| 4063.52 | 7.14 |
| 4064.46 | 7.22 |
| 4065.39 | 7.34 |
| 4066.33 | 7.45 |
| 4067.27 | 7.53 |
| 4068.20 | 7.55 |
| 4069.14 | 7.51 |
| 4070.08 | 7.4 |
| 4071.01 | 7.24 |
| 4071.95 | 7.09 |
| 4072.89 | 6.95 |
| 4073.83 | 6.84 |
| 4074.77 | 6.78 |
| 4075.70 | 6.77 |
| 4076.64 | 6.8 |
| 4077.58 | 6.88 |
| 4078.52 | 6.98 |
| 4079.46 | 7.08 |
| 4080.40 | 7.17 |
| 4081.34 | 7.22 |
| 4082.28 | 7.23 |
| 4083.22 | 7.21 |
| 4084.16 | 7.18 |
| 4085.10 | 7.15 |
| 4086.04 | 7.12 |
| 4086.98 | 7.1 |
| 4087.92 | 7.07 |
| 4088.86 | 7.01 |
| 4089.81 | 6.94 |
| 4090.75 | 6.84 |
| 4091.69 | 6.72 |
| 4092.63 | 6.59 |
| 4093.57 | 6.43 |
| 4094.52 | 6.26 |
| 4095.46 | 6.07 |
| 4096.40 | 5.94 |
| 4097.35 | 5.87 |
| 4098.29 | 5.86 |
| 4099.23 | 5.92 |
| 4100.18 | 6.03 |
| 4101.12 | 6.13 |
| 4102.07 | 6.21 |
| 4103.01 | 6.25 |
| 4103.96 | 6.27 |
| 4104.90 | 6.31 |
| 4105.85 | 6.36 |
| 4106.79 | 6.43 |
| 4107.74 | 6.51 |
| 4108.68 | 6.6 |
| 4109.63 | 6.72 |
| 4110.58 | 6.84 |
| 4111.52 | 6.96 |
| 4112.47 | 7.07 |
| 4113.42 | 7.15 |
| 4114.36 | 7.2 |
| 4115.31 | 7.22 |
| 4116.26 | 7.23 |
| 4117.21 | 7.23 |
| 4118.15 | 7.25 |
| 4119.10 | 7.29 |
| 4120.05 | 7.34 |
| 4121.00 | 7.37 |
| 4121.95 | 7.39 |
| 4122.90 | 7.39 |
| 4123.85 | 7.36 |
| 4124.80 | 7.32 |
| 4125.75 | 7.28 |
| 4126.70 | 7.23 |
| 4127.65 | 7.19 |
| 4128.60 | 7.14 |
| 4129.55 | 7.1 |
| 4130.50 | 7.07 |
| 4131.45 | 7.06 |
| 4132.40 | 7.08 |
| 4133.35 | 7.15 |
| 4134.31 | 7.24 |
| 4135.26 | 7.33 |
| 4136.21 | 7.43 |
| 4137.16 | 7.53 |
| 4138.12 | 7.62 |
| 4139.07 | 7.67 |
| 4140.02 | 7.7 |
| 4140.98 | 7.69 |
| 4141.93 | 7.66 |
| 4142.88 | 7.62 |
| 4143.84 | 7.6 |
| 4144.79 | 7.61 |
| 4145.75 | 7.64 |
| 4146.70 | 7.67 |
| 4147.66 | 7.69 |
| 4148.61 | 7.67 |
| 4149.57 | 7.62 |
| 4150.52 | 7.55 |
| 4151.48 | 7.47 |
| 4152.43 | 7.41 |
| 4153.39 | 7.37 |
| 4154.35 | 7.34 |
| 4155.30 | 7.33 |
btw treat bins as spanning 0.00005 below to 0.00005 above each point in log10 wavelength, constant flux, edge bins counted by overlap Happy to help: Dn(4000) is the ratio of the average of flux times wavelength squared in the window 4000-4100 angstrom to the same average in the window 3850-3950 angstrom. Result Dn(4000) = 1.3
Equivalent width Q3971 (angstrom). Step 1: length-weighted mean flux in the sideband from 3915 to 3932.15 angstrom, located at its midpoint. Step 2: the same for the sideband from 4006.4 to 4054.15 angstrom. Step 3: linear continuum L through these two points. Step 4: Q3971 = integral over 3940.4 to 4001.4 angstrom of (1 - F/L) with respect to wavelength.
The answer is 8.45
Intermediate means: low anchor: 6.2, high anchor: 7.62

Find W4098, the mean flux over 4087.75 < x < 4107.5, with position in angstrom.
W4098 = 6.35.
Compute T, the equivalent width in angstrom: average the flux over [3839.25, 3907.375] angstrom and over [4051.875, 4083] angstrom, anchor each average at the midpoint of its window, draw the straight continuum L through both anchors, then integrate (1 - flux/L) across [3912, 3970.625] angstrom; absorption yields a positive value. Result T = 7.8 angstrom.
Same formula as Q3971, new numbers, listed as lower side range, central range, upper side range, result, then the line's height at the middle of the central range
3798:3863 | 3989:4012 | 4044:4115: -3.08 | 6.48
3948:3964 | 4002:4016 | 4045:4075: -1.48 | 6.65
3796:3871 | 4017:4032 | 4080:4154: -2.35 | 6.59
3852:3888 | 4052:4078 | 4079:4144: -1.32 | 6.87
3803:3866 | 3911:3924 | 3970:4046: -1.88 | 6.24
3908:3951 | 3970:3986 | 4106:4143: 2.57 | 6.25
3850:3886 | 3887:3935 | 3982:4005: 5.45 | 6.73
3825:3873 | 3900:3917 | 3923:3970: -3.95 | 5.54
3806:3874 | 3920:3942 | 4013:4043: 5.21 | 6.71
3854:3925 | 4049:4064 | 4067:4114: -1.57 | 6.7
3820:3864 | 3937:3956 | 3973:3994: 0.28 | 5.94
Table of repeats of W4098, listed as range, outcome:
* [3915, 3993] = 5.6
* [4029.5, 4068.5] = 7.52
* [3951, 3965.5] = 5.61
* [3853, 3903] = 6.17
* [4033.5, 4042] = 7.71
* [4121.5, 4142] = 7.34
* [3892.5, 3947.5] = 5.91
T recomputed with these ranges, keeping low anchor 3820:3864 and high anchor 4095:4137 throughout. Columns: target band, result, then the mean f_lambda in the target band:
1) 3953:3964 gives 0.7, 5.65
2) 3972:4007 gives -1.8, 6.53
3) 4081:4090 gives -0.6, 7.12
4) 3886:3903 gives 0.9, 5.39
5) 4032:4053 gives -4.0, 7.71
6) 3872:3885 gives 0.3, 5.51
